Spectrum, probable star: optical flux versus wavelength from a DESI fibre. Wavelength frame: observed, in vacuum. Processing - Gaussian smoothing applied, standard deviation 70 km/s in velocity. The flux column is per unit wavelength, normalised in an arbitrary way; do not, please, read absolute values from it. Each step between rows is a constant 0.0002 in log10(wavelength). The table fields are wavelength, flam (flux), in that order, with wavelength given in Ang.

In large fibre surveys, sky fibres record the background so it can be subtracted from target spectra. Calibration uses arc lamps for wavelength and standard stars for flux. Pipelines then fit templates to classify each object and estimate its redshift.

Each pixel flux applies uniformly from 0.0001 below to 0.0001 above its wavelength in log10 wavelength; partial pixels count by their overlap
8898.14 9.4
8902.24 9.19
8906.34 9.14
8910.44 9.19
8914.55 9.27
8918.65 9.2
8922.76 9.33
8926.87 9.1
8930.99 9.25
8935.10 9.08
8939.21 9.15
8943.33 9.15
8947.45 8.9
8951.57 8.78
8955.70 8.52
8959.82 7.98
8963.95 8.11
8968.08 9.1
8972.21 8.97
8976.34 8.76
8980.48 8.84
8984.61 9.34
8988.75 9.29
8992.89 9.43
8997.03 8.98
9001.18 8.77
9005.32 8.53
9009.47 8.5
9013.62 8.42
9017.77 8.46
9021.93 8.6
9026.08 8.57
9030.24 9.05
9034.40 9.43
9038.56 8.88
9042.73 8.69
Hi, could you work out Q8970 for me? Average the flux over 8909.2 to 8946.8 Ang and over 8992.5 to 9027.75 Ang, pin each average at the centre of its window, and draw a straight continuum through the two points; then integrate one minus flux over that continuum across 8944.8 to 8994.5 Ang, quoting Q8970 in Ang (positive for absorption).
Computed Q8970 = 0.4 Ang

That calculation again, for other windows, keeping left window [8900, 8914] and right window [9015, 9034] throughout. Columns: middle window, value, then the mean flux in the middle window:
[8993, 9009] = 0.0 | 8.82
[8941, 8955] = 0.2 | 8.9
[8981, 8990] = -0.4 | 9.24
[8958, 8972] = 0.7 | 8.48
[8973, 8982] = 0.1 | 8.82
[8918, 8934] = -0.2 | 9.21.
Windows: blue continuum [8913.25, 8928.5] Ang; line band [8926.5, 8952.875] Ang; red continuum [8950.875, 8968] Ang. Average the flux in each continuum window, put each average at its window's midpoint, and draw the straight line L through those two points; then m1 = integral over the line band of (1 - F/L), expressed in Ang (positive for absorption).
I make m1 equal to -0.7 Ang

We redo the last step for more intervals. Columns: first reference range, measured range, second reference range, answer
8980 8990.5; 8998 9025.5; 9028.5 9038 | 1.9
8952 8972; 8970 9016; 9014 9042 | -1.3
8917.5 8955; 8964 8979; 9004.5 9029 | 0.0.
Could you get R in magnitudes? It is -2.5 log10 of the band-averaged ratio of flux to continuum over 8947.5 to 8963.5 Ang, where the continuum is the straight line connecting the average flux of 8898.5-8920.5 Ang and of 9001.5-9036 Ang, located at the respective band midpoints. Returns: 0.07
